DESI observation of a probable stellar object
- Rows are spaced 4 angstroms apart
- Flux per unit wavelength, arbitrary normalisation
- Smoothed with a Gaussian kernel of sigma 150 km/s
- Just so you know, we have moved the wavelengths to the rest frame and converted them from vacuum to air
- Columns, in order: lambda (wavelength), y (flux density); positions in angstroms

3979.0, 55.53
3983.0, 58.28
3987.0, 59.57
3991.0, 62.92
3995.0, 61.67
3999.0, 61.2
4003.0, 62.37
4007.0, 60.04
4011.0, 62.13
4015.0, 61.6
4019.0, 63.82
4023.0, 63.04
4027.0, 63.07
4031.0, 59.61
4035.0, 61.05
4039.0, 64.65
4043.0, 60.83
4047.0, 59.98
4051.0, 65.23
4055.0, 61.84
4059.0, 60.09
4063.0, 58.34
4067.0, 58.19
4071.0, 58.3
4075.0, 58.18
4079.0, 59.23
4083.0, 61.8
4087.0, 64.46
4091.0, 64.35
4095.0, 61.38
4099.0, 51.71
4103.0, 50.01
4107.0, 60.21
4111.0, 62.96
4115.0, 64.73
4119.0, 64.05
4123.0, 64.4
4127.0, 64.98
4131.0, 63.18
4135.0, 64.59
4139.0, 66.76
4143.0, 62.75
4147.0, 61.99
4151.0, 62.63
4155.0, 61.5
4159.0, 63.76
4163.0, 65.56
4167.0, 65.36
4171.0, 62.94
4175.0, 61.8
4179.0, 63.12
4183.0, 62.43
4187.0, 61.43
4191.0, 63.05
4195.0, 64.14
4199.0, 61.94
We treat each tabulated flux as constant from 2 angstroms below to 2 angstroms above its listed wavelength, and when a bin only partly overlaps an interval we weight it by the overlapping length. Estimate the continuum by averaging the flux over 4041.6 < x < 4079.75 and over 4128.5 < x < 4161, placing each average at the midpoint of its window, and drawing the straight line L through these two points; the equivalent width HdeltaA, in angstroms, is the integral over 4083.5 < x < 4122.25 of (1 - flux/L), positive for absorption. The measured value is 0.7 angstroms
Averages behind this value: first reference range 60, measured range 60.6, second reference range 63.4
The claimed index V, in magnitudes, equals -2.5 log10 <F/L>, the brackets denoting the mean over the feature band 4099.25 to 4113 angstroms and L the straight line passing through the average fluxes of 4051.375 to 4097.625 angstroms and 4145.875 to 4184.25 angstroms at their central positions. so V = 0.083 mag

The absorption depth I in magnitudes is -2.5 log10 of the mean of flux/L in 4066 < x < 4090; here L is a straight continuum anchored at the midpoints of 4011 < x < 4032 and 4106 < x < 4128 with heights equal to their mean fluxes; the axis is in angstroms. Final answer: 0.050 mag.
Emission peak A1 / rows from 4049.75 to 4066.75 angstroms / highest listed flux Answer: 65.23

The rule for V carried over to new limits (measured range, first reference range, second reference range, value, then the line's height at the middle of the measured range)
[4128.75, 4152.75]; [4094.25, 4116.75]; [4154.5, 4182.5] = -0.043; 61.2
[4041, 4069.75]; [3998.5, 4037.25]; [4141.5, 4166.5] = 0.029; 62.2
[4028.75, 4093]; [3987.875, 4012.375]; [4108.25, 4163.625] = 0.027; 62.6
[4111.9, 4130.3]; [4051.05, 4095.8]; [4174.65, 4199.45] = -0.048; 61.5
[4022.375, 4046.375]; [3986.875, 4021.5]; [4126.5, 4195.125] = 0.005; 62.1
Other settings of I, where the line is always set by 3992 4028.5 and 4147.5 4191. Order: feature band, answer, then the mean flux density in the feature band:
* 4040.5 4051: 0.01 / 61.5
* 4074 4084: 0.05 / 59.7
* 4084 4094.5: -0.02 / 63.7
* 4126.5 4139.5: -0.03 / 64.6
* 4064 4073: 0.08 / 58.3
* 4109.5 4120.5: -0.02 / 64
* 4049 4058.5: -0.01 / 63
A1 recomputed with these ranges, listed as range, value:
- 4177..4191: 63.12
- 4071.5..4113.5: 64.46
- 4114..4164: 66.76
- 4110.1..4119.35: 64.73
